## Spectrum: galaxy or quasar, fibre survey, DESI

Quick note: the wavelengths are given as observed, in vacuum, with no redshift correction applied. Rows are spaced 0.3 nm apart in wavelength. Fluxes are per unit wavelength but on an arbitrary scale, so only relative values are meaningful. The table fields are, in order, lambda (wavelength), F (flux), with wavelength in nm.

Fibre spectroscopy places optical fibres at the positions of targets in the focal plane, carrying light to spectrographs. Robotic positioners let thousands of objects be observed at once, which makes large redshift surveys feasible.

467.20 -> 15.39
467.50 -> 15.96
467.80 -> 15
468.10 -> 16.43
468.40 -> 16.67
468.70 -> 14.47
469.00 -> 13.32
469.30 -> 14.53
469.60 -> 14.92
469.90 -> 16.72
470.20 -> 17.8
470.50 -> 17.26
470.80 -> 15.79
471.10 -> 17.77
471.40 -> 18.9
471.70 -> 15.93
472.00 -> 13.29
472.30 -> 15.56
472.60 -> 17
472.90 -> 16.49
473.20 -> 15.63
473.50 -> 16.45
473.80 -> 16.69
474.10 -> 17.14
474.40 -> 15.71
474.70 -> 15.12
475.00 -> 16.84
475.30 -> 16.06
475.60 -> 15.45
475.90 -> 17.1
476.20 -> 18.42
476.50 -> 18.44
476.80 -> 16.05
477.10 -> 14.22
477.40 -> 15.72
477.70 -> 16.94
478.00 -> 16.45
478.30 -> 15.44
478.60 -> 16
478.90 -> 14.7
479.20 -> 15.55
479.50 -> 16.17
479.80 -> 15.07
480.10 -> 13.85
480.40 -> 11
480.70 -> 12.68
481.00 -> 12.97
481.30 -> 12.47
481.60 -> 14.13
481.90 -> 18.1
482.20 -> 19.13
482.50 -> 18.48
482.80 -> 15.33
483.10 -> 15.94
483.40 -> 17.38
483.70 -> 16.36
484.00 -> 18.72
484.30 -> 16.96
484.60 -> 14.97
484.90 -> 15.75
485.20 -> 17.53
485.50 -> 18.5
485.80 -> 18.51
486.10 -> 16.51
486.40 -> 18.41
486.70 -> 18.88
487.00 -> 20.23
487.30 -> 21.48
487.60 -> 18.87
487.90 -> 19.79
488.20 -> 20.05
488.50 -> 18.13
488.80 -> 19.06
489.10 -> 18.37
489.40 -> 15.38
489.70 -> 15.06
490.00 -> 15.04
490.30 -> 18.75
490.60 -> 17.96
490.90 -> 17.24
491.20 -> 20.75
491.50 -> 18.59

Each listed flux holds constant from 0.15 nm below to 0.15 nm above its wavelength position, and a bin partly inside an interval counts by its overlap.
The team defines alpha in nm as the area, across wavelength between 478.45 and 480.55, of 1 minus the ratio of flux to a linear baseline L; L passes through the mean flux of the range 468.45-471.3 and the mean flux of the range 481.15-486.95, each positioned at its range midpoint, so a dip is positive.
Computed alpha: 0.26 nm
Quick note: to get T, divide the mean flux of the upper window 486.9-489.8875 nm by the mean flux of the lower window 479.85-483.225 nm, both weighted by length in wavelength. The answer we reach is 1.25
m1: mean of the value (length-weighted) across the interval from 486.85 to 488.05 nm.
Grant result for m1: 20.1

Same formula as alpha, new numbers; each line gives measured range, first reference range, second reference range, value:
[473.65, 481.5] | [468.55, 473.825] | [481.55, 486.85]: 0.54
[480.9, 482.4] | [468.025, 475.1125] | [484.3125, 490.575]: 0.15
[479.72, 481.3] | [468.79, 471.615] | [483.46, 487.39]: 0.40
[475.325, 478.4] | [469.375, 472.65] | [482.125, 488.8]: 0.11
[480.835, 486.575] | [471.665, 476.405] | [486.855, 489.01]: 0.61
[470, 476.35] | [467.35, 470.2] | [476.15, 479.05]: -0.28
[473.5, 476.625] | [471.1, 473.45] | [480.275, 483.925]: -0.13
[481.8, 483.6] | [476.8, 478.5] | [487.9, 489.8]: -0.07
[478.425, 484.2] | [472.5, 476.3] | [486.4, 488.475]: 0.85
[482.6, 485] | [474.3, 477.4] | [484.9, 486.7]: 0.14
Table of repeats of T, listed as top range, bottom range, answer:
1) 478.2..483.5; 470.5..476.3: 0.93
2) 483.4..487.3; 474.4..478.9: 1.09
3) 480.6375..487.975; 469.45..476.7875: 1.04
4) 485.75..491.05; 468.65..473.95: 1.13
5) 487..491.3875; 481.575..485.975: 1.07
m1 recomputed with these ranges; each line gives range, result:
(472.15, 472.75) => 16.3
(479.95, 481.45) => 12.6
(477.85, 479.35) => 15.6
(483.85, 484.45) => 17.8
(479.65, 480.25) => 14.5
